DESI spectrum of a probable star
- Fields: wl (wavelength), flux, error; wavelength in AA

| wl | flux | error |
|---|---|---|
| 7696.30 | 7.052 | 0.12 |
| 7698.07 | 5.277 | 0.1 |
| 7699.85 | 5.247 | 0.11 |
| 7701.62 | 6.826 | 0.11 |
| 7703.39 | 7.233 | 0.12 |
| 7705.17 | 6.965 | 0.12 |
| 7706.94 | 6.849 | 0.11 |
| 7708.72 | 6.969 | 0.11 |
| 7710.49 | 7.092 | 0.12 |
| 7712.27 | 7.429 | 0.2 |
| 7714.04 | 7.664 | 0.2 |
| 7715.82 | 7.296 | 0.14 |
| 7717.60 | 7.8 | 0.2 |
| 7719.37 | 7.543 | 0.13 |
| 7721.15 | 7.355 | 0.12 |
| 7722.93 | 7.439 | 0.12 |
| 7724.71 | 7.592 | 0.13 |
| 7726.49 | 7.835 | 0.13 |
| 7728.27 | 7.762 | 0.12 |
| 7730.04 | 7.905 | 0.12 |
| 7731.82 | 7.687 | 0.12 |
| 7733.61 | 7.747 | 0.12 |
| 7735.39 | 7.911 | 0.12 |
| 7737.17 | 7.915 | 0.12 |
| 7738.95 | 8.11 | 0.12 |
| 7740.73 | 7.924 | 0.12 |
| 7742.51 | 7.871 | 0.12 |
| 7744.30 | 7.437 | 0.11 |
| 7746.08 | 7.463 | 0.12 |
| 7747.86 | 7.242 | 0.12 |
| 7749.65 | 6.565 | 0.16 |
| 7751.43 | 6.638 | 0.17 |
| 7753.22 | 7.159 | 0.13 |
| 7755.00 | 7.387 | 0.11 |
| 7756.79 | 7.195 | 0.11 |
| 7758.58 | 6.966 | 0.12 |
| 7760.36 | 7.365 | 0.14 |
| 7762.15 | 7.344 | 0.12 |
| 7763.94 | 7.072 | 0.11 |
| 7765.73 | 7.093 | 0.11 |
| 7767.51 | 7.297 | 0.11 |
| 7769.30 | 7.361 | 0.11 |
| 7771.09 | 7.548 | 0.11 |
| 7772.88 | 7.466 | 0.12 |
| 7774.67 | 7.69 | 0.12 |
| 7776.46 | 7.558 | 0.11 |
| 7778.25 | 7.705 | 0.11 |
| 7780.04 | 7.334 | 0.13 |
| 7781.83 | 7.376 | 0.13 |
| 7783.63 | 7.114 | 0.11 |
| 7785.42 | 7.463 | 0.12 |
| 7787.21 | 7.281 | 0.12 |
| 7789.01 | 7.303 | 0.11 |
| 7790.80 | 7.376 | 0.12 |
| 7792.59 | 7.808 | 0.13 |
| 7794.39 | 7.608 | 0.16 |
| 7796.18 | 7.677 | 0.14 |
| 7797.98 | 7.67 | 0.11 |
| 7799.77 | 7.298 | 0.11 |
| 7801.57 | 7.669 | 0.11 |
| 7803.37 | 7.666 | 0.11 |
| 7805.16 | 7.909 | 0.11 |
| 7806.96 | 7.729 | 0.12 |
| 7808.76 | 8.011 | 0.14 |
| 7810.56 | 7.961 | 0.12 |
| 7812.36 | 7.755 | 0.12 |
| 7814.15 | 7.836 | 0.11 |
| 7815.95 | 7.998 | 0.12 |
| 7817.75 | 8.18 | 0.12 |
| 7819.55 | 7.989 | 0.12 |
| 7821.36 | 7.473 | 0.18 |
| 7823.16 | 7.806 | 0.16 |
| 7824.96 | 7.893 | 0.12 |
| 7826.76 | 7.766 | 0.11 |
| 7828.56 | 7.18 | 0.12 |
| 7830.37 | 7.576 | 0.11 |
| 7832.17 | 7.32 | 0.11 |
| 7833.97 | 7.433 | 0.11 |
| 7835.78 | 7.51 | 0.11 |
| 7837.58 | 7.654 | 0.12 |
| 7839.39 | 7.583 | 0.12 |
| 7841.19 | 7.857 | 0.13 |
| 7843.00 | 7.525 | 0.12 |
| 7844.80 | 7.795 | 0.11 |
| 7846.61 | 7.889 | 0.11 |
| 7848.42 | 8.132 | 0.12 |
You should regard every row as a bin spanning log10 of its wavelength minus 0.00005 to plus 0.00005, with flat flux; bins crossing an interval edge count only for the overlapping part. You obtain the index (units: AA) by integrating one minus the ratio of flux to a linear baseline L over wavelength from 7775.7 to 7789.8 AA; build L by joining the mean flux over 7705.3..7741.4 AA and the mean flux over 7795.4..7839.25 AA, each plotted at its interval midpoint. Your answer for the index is 0.5 AA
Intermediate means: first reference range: 7.58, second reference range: 7.7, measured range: 7.39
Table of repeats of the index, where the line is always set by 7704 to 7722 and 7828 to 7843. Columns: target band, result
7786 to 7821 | -1.2 AA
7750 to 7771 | 0.6 AA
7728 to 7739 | -0.8 AA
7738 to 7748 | -0.5 AA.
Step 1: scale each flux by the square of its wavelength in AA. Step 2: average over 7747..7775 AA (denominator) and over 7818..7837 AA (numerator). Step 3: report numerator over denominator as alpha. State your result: 1.08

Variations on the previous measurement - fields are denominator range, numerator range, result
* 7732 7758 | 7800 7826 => 1.07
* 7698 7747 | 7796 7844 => 1.07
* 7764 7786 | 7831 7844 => 1.04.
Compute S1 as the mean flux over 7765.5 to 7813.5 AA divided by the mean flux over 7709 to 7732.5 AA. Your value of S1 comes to 1.0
